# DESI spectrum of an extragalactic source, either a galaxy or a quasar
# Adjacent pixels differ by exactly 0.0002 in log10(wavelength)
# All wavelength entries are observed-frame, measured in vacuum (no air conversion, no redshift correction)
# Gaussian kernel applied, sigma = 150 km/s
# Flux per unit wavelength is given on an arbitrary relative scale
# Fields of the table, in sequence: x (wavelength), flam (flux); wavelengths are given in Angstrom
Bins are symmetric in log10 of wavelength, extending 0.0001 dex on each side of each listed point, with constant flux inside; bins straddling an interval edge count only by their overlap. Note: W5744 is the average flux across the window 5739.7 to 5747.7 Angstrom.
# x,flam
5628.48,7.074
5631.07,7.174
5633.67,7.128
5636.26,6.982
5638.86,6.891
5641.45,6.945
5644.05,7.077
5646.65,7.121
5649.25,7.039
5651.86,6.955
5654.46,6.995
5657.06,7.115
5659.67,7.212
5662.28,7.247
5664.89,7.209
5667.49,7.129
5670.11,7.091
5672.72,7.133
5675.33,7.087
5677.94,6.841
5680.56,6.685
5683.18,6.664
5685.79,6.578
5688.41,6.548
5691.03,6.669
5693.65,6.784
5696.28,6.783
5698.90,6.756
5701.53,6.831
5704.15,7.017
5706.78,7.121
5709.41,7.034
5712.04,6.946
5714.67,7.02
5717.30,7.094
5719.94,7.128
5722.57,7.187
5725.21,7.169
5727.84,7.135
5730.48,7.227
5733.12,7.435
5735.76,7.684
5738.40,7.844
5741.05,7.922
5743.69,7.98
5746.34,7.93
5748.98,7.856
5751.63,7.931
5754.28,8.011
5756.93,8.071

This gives 7.94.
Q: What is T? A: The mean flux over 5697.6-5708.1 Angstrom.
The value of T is 6.93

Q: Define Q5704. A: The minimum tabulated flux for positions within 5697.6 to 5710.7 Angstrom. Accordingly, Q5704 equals 6.756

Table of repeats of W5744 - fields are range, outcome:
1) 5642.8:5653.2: 7.05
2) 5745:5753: 7.91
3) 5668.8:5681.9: 6.96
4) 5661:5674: 7.16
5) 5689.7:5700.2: 6.75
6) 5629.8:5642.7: 7.03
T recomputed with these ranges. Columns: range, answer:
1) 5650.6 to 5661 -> 7.07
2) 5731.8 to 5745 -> 7.77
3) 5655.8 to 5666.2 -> 7.2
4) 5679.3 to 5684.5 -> 6.68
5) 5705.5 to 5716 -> 7.03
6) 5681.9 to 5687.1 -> 6.63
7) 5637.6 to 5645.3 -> 6.98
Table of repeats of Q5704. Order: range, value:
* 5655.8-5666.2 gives 7.115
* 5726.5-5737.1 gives 7.135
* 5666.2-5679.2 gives 6.841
